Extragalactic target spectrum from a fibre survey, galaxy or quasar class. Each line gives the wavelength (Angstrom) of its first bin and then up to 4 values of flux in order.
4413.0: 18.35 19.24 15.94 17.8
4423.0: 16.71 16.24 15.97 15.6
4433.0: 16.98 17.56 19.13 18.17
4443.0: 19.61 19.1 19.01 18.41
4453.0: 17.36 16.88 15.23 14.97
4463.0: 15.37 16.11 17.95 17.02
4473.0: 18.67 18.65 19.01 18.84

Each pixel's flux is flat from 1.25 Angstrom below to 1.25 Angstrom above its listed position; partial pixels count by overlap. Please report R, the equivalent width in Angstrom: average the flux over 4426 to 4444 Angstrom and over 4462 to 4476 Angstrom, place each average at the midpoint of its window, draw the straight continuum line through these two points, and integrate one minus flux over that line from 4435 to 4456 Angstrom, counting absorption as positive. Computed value -1.2 Angstrom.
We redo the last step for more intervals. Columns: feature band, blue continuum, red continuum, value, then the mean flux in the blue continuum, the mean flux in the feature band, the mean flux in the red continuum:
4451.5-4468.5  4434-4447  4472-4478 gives 2.3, 18.7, 16.2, 18.7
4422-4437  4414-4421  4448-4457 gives 1.0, 17.7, 16.6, 17.7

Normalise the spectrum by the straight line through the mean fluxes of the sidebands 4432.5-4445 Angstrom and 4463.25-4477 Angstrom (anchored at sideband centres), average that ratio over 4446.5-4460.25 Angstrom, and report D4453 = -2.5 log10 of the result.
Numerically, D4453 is 0.048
